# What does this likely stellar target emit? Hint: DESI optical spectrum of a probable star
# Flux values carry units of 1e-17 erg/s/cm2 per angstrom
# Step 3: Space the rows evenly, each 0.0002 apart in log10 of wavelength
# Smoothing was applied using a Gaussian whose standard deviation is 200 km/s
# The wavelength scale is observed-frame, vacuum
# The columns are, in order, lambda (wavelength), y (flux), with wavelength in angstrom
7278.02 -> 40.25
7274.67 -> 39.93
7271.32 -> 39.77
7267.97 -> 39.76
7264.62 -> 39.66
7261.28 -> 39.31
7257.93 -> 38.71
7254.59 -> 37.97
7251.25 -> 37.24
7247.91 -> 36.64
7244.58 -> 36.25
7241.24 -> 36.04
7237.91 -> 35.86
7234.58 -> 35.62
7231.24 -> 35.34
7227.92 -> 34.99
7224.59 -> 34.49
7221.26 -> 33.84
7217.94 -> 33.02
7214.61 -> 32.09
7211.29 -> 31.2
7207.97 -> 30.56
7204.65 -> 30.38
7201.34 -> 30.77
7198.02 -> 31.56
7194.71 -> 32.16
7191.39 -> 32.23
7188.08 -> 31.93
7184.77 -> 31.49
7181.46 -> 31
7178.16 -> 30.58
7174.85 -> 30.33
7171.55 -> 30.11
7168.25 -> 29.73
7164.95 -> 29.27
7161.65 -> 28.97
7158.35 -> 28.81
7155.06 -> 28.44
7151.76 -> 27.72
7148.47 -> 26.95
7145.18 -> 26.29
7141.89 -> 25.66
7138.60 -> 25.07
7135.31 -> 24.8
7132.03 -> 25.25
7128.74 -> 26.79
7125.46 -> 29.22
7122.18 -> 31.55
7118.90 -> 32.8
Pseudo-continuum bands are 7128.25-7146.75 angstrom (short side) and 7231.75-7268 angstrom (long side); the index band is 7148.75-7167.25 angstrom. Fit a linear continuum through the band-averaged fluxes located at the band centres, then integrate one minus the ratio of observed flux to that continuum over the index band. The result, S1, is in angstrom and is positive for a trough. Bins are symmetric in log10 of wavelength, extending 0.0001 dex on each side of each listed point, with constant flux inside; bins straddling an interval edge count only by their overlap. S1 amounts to -0.6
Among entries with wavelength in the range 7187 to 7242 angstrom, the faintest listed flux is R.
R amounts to 30.38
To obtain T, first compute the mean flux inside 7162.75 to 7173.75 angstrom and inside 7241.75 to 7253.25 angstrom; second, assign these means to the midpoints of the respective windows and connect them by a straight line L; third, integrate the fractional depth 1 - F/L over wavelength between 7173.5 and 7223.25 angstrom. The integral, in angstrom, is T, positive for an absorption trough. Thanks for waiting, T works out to 1.2 angstrom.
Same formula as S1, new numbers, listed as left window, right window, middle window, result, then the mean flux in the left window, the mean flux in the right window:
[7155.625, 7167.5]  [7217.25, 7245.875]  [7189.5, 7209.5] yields 0.6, 29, 35.1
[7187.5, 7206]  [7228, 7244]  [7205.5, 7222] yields 0.7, 31.5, 35.7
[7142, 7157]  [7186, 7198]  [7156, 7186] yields -0.3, 27.2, 32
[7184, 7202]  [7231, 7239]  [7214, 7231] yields 0.3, 31.7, 35.6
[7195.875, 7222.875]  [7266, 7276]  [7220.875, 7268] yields -0.6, 31.7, 39.8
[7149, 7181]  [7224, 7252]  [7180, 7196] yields -0.2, 29.3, 35.8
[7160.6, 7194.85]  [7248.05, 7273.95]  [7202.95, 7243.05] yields 1.7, 30.7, 38.8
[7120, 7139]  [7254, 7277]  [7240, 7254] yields 0.4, 27.4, 39.4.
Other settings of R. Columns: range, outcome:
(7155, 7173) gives 28.44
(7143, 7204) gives 26.29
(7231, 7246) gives 35.34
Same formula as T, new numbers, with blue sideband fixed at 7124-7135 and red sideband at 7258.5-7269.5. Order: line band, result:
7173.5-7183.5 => 0.2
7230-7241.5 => 0.3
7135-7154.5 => 1.3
